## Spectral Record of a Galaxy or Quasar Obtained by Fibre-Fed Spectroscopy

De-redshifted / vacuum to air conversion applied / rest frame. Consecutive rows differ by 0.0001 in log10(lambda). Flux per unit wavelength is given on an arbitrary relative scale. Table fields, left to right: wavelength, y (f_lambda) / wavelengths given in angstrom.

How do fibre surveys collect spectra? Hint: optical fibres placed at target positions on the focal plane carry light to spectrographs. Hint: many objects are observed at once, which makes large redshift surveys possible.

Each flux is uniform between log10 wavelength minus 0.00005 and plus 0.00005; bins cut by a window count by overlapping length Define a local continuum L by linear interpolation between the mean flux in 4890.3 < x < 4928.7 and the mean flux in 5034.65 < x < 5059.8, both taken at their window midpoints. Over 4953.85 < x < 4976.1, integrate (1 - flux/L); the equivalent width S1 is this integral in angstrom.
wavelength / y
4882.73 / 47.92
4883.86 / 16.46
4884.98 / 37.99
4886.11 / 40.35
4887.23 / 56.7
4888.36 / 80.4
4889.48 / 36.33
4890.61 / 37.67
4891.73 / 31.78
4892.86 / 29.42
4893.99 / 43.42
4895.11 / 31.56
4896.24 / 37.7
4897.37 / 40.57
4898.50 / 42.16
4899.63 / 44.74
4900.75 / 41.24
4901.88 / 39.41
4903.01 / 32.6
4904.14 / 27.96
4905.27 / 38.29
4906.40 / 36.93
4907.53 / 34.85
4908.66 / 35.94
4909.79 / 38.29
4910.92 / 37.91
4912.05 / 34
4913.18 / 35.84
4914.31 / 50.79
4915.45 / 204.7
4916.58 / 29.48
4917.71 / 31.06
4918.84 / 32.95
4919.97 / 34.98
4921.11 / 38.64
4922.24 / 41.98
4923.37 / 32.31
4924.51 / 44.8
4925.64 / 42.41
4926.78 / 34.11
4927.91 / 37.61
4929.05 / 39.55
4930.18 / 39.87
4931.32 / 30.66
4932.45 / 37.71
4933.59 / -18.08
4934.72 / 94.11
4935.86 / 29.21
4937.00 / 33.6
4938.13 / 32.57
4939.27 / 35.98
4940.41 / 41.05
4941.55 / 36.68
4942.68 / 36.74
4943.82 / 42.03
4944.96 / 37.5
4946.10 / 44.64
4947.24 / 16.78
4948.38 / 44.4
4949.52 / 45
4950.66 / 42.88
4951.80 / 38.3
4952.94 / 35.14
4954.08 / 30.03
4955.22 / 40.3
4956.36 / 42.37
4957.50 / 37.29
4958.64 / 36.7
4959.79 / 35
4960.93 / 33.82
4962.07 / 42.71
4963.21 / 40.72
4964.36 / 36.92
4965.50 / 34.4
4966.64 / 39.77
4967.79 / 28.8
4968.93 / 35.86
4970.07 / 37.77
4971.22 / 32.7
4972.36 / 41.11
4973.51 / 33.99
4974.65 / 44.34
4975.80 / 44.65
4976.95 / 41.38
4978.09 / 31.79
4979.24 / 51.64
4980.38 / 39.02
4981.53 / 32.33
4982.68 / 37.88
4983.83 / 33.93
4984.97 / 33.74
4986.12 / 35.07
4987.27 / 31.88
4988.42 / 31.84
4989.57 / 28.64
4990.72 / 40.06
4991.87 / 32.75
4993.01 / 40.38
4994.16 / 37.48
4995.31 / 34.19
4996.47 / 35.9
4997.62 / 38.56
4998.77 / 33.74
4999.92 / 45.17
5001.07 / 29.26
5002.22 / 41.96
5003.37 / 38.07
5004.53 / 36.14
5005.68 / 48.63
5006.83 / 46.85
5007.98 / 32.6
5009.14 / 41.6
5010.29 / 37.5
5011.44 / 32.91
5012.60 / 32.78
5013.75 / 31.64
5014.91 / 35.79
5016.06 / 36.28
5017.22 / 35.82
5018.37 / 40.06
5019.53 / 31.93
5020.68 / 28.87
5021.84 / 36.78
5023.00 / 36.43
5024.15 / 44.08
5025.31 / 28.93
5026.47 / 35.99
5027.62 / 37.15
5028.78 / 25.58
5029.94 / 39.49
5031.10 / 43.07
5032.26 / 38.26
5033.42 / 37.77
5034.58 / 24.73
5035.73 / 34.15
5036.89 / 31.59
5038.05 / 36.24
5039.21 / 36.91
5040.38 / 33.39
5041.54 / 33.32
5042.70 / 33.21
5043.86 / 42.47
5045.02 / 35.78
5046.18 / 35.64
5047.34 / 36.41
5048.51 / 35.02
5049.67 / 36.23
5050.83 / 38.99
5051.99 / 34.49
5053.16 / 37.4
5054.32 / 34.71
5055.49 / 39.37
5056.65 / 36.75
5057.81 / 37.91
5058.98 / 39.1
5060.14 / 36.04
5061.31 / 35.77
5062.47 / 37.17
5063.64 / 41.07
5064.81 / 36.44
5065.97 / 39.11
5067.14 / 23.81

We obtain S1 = 1.2 angstrom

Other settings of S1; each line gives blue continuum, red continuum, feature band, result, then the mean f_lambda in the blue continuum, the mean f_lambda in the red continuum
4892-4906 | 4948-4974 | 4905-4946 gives -4.6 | 37.3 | 37.6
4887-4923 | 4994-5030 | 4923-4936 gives 1.5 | 43.9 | 36.4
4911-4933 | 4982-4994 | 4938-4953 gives 1.3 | 45.8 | 34.7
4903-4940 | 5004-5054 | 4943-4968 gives 1.3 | 41.4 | 36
